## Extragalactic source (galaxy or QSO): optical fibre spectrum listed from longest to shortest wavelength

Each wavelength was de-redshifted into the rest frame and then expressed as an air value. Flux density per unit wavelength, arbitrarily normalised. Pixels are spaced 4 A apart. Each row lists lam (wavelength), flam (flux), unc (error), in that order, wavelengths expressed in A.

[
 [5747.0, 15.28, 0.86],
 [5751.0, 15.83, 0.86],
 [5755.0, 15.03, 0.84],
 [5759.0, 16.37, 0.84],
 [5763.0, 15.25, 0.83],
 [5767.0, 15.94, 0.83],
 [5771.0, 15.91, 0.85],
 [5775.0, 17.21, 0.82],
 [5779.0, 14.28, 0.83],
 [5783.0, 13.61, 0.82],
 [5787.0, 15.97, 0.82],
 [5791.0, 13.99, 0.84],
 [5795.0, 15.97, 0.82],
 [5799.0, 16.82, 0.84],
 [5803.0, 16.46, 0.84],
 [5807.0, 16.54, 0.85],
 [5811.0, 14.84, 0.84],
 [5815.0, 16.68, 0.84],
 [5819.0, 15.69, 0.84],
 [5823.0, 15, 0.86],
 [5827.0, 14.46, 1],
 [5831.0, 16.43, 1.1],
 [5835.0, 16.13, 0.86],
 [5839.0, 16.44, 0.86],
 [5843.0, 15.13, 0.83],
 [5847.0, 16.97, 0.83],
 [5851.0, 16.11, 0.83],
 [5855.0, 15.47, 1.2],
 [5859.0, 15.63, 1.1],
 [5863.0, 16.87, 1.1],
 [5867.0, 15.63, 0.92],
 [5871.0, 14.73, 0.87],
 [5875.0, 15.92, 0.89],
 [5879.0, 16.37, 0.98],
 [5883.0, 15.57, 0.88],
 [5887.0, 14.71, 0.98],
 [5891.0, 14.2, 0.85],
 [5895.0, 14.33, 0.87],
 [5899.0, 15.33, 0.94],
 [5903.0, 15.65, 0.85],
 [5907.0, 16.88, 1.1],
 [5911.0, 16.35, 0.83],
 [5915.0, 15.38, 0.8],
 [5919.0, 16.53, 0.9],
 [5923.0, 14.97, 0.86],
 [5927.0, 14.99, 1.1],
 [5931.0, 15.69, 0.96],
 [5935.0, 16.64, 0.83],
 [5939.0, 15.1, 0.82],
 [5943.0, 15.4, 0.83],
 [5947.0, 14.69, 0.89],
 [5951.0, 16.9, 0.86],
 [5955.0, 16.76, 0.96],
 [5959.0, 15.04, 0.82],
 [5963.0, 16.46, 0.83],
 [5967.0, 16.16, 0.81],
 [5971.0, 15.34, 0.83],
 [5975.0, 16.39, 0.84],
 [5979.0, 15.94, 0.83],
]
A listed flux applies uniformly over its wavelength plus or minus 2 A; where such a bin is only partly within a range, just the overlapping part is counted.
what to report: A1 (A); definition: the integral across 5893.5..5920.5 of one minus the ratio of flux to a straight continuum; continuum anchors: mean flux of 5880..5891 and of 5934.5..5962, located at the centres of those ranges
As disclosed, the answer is -0.83 A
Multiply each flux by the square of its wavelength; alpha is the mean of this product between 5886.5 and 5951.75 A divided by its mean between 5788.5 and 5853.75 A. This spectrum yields 1.01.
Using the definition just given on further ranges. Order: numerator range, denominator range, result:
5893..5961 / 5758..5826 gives 1.05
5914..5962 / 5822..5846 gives 1.04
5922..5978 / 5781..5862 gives 1.05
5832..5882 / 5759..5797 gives 1.06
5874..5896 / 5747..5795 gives 1.02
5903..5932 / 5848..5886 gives 1.02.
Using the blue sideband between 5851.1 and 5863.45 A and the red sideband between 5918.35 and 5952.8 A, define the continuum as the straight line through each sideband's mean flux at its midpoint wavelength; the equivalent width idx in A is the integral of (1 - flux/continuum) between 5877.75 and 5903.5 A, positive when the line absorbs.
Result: 1.1 A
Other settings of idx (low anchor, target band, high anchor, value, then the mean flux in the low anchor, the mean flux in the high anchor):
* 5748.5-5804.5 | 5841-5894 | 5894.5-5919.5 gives 0.5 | 15.6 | 15.8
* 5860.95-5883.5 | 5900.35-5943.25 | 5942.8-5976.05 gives 0.3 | 15.9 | 15.9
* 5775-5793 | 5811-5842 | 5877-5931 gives -1.5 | 14.8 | 15.5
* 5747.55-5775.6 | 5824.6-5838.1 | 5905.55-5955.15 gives 0.1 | 15.8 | 15.8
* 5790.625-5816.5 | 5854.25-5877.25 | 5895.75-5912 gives 0.3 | 16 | 15.9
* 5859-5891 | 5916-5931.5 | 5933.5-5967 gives 0.3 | 15.6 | 15.9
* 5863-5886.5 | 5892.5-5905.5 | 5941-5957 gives 0.5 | 15.7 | 15.9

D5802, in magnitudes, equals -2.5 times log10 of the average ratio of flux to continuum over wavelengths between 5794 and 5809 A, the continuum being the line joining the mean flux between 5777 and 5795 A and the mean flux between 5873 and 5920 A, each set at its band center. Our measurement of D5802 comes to -0.119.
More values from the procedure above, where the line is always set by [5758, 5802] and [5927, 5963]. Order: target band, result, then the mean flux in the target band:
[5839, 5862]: -0.02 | 16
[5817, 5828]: 0.04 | 15.1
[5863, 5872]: 0.01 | 15.6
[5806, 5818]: -0.02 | 15.9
